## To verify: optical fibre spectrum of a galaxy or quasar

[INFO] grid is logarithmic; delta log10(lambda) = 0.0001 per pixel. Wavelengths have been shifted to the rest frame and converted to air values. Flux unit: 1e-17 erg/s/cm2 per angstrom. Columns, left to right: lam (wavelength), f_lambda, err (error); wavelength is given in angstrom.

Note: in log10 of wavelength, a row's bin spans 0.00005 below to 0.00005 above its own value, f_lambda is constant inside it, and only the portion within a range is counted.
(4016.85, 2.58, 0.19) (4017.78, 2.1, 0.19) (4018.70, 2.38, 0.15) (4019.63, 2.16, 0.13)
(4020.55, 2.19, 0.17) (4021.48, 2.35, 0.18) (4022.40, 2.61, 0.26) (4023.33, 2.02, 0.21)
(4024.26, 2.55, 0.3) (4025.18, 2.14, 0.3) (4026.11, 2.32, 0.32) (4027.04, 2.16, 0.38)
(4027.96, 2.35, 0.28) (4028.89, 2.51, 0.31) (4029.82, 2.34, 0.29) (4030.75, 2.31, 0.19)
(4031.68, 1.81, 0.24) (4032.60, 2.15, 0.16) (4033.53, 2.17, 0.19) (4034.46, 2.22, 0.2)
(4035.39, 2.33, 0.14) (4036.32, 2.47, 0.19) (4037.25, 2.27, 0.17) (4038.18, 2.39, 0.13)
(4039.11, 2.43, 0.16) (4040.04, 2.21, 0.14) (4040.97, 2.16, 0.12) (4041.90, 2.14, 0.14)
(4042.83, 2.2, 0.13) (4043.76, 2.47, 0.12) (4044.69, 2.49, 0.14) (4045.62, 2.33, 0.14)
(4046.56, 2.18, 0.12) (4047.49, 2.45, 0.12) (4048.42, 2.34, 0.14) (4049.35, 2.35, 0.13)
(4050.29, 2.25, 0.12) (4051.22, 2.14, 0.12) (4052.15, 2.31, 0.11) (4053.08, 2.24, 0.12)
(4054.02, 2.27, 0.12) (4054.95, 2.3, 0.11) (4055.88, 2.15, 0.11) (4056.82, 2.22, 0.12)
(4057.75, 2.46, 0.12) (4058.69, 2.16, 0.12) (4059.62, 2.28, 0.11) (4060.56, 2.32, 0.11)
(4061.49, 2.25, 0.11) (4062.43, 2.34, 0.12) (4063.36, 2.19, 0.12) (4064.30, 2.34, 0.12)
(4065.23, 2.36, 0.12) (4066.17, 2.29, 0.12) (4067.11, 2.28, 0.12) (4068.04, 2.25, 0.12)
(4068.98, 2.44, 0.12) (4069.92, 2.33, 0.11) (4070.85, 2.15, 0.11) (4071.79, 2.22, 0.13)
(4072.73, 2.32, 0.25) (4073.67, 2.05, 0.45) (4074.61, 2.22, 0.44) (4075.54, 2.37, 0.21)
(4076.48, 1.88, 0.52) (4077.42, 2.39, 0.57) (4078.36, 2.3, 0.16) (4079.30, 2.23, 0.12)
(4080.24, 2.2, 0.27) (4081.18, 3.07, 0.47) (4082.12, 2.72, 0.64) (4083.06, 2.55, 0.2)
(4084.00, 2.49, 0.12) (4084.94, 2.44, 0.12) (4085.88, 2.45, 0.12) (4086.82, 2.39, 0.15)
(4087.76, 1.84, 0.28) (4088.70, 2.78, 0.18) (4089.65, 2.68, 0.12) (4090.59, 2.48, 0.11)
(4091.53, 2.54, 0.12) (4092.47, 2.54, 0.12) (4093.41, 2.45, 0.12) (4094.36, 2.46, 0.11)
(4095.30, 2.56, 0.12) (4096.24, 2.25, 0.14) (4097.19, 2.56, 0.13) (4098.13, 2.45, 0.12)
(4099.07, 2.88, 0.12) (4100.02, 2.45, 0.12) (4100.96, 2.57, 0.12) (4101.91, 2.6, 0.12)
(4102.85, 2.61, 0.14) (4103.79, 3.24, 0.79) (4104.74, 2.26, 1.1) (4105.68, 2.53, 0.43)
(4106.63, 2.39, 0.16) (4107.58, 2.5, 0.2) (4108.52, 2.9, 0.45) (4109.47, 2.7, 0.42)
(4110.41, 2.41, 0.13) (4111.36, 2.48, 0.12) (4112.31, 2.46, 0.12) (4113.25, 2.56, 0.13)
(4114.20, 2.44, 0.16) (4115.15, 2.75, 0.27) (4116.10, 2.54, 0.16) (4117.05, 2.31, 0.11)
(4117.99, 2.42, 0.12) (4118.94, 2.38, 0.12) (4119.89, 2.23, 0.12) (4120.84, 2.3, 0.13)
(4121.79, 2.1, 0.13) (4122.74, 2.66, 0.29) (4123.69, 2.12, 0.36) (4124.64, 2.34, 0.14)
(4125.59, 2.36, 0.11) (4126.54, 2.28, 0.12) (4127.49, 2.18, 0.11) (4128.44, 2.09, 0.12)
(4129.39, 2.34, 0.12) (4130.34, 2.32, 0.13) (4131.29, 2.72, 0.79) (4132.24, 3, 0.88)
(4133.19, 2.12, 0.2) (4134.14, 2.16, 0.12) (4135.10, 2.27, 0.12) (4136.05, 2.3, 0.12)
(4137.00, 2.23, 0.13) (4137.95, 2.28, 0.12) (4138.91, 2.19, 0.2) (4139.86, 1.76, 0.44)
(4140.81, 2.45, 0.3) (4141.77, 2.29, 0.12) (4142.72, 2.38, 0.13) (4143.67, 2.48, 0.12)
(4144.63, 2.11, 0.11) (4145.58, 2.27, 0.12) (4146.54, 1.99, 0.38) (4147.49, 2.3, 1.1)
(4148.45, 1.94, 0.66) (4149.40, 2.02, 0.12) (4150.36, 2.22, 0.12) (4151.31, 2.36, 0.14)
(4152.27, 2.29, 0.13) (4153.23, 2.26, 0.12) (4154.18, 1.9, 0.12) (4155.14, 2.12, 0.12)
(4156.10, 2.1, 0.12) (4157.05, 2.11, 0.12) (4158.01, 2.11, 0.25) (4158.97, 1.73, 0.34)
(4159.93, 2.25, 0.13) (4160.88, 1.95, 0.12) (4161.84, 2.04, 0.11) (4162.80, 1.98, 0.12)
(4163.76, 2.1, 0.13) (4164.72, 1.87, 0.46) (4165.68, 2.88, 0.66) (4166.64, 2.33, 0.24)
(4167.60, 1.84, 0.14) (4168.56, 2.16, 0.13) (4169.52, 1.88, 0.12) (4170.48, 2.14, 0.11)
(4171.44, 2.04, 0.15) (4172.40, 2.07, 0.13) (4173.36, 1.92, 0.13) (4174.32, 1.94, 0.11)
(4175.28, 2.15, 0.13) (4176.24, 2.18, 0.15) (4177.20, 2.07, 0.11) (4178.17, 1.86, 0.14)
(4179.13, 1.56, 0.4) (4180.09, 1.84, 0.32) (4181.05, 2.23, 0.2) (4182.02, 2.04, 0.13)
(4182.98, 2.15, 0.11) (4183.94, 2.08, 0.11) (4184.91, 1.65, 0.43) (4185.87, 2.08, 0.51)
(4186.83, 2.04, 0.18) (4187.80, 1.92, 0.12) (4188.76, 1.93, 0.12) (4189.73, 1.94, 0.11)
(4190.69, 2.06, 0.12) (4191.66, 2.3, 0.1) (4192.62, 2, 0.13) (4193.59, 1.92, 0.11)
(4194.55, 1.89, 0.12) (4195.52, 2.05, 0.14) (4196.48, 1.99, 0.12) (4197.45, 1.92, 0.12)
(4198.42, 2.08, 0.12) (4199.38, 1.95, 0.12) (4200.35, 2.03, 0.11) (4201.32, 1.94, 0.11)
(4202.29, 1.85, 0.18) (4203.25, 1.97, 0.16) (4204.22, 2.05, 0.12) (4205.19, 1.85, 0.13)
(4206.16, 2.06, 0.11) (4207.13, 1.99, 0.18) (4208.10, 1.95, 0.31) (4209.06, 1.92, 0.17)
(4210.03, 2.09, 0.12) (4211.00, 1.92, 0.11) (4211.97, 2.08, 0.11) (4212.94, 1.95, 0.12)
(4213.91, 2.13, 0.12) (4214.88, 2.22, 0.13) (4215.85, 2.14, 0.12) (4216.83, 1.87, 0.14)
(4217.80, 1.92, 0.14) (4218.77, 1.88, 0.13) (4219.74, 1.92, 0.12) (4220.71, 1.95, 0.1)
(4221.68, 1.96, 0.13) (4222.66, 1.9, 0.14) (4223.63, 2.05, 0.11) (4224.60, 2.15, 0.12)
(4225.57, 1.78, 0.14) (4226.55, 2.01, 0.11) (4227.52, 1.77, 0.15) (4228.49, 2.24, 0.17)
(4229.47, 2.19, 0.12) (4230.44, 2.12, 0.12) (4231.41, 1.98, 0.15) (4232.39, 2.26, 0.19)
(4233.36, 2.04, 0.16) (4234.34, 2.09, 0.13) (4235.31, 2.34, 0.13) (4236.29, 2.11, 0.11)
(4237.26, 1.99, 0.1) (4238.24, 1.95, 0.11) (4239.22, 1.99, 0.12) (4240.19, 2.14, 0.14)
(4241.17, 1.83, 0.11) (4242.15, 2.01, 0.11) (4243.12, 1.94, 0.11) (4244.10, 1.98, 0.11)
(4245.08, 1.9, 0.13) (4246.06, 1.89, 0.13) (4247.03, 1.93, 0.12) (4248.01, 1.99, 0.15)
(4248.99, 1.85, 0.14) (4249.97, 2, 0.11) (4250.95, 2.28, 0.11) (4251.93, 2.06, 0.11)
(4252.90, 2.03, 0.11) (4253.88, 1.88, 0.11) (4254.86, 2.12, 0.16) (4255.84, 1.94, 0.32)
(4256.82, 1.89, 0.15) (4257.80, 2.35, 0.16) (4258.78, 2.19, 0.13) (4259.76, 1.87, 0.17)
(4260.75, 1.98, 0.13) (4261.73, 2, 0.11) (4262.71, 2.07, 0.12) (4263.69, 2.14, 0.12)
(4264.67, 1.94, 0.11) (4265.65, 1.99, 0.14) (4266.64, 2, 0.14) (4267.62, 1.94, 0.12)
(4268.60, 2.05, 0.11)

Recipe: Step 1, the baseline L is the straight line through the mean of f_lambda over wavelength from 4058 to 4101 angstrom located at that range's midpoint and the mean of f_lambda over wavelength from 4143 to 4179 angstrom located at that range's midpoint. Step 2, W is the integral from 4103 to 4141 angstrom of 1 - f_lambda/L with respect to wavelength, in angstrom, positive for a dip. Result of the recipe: -2.8 angstrom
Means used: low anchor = 2.38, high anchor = 2.1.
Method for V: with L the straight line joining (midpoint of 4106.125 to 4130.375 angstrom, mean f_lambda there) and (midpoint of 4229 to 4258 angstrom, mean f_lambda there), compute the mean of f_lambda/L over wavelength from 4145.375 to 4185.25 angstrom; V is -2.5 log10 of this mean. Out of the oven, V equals 0.10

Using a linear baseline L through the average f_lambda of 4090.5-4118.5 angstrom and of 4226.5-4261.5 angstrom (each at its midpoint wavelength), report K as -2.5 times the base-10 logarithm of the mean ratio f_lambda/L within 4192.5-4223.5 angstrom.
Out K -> 0.10 mag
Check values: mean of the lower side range 2.54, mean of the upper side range 2.03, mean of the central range 1.98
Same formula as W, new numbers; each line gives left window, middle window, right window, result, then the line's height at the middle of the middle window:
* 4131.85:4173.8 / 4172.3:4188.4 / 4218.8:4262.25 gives 1.0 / 2.12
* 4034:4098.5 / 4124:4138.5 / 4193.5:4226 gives -1.0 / 2.18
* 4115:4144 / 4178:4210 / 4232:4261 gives 2.8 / 2.16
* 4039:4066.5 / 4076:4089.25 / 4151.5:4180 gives -1.1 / 2.23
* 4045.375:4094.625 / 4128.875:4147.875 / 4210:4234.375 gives -0.9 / 2.2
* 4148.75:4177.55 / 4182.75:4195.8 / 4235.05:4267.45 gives 0.5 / 2.07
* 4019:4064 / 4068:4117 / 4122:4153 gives -4.1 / 2.28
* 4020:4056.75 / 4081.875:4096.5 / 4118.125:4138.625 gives -1.1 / 2.31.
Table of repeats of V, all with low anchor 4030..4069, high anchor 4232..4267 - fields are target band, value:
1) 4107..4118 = -0.158 mag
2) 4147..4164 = 0.023 mag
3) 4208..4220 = 0.036 mag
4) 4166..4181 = 0.056 mag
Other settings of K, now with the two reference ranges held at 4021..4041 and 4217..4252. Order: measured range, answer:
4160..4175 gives 0.010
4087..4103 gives -0.142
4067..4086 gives -0.059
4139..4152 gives -0.034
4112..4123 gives -0.121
